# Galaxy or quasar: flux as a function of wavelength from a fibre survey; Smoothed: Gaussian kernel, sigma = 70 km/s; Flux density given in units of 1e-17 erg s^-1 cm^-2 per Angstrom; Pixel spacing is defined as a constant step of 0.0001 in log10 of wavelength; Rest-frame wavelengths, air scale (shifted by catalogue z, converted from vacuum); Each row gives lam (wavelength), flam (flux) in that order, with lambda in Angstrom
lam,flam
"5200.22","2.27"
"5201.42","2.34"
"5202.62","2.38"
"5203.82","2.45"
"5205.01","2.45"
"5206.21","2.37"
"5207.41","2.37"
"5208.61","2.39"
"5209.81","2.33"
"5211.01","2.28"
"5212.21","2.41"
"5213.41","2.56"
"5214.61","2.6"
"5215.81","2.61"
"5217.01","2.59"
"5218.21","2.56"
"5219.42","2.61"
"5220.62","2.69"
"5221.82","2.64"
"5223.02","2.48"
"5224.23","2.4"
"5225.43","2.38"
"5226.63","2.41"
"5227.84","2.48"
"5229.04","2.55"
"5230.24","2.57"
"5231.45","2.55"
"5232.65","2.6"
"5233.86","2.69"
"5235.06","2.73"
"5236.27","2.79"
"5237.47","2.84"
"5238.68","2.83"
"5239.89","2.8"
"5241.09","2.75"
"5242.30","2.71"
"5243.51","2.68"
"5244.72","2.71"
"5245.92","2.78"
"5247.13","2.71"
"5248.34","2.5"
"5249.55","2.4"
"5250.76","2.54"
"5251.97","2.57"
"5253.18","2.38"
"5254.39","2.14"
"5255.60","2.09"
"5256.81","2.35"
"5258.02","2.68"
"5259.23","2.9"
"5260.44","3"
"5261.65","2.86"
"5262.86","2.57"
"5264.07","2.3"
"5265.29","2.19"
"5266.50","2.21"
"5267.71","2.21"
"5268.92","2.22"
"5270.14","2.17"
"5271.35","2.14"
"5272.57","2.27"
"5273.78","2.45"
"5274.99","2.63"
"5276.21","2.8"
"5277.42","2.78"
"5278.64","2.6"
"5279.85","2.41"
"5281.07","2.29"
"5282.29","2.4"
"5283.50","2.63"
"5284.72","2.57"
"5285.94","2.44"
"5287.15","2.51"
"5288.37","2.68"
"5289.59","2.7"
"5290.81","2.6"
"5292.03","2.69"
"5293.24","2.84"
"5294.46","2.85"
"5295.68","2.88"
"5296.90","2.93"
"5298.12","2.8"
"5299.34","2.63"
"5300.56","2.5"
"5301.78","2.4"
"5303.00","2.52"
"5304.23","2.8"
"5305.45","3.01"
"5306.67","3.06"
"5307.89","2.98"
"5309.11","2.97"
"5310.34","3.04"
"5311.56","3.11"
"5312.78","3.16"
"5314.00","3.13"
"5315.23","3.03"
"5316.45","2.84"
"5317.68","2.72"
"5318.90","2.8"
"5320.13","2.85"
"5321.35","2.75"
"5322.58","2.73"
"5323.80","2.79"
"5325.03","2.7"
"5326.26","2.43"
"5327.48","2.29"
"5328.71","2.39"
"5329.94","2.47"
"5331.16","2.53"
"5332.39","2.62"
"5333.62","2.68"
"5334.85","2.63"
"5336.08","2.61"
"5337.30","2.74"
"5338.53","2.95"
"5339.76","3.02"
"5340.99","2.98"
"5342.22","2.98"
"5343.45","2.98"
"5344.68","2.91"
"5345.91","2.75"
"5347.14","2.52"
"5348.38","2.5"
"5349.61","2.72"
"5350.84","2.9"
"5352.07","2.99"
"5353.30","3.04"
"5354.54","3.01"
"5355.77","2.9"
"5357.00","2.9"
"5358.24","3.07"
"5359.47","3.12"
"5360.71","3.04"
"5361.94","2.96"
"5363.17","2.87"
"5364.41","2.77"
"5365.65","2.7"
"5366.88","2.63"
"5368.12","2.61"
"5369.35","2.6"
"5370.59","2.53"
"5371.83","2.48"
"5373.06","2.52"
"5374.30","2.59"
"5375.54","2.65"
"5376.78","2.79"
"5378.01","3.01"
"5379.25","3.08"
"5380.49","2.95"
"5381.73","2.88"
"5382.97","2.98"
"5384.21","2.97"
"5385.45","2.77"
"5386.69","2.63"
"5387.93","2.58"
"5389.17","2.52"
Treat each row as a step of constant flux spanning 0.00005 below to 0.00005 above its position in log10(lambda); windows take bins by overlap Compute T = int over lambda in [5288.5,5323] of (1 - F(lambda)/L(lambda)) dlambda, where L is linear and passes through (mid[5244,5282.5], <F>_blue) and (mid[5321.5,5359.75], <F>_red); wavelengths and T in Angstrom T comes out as -2.5 Angstrom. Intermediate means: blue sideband 2.48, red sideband 2.77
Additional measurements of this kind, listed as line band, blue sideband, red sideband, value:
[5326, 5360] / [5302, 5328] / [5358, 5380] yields 0.4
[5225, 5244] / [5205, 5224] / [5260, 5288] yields -1.3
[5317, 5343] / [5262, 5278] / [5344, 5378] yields -0.5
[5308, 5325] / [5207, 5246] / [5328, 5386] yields -1.1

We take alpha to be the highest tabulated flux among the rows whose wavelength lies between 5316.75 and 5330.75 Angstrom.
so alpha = 2.85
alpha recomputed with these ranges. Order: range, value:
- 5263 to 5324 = 3.16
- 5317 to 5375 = 3.12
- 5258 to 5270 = 3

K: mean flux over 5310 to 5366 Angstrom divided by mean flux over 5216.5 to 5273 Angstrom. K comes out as 1.11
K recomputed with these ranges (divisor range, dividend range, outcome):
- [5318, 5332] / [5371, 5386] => 1.07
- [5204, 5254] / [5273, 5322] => 1.07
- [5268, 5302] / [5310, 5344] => 1.09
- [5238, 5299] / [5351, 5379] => 1.10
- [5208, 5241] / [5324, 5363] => 1.08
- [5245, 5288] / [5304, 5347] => 1.13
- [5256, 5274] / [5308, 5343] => 1.15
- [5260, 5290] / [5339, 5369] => 1.16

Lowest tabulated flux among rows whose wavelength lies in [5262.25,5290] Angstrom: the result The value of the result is 2.14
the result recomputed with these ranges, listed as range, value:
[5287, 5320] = 2.4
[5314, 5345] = 2.29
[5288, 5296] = 2.6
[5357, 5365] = 2.77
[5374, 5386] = 2.59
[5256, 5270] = 2.19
